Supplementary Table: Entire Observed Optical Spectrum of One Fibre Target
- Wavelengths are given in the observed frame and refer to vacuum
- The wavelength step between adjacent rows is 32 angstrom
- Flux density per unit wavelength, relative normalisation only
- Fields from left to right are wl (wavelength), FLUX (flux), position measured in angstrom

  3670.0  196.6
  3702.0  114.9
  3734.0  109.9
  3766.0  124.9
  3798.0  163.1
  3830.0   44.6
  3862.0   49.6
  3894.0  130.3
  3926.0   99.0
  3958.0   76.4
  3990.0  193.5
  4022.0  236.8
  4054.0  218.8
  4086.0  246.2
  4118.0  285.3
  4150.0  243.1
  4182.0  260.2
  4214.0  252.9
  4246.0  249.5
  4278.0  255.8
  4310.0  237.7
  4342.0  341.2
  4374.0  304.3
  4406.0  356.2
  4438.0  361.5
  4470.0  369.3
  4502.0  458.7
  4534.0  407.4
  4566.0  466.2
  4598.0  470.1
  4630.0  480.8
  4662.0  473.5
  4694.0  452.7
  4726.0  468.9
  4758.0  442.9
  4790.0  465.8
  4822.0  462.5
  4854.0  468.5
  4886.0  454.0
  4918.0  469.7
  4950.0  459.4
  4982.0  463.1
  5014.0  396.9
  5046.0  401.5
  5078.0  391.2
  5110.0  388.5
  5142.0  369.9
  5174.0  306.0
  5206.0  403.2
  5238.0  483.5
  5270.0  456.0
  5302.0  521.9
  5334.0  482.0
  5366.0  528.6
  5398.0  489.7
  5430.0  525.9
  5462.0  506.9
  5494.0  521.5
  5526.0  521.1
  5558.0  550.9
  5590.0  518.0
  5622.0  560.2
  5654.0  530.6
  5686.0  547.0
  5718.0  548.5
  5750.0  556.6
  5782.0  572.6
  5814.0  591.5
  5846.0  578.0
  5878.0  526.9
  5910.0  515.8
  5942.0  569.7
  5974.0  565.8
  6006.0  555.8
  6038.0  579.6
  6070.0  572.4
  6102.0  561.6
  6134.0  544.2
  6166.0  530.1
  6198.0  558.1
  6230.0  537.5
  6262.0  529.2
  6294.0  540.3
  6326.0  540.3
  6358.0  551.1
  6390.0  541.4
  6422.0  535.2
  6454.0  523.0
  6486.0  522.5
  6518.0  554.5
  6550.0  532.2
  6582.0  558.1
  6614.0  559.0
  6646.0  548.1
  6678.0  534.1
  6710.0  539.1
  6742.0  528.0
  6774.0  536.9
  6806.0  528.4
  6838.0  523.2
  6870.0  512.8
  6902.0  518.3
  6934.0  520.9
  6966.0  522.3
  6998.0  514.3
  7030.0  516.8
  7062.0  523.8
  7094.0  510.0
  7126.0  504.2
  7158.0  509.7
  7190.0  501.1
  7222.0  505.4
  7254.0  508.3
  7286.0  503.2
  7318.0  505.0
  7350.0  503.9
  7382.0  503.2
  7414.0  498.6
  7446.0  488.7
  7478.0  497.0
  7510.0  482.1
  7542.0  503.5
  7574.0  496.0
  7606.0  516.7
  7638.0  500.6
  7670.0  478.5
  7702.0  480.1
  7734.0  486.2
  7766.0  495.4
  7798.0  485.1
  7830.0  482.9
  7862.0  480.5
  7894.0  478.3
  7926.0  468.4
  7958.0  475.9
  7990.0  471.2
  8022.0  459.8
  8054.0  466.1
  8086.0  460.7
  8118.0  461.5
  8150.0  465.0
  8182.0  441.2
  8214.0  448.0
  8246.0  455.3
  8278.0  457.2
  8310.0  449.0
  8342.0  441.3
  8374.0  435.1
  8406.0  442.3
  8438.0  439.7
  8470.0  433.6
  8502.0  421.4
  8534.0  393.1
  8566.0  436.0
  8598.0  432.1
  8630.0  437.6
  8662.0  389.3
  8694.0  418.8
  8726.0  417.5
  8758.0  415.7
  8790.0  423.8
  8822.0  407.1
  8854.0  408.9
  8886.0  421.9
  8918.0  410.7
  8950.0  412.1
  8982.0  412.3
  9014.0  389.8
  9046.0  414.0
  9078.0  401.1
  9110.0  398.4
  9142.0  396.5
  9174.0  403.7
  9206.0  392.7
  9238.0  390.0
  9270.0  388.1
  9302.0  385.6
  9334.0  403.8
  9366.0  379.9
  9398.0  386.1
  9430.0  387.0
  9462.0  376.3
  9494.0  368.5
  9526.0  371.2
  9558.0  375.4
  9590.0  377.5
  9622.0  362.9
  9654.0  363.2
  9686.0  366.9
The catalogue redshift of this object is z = 0.00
